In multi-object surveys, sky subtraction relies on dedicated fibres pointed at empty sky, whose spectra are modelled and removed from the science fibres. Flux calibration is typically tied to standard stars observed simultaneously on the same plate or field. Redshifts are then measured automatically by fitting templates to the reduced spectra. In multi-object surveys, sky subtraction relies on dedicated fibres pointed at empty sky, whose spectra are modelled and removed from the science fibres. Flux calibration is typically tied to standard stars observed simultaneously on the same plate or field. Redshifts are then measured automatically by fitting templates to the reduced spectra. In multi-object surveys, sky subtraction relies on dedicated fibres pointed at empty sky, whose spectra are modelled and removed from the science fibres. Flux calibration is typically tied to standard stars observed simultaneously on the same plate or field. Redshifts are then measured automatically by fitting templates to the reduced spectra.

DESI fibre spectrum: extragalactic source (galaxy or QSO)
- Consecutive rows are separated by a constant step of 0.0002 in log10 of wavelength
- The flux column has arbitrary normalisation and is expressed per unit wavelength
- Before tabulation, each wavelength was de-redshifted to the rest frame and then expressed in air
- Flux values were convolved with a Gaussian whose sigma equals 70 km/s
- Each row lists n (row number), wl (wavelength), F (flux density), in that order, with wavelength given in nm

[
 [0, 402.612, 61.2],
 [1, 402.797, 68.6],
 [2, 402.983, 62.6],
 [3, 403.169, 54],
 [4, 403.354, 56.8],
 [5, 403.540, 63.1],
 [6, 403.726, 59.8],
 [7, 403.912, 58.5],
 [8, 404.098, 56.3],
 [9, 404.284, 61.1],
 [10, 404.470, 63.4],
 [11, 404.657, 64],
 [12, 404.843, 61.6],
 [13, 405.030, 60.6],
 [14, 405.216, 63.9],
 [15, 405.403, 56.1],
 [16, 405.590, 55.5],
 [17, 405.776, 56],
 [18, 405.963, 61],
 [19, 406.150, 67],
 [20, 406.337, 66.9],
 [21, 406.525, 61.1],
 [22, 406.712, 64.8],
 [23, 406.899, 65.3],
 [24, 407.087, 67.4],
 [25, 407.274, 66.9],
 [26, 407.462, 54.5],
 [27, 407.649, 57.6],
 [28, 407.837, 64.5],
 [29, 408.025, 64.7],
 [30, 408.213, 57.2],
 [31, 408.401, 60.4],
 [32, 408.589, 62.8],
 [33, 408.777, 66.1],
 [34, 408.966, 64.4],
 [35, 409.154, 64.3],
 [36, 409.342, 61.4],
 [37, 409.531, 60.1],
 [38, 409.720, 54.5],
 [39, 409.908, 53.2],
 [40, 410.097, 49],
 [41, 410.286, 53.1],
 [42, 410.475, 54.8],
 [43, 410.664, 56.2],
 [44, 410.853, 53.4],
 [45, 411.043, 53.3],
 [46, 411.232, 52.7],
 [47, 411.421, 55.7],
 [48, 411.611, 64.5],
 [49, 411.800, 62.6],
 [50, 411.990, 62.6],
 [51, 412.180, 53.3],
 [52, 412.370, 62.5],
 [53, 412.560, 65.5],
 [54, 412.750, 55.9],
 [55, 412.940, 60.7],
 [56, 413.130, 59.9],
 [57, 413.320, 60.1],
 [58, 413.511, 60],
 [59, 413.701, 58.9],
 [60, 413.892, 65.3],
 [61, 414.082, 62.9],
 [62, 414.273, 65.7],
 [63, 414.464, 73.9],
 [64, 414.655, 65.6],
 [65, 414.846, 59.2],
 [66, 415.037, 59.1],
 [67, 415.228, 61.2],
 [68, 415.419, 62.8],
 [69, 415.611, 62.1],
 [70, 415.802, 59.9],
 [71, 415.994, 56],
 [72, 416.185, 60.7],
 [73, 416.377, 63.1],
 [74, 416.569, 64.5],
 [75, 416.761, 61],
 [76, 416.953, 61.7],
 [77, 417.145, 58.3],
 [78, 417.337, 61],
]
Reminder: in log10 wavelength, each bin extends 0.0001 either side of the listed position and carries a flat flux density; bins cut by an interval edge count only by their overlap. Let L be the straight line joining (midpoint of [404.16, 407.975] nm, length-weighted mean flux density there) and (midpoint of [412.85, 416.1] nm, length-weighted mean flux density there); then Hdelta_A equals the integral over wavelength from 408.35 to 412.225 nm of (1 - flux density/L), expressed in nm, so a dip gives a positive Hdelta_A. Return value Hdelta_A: 0.24 nm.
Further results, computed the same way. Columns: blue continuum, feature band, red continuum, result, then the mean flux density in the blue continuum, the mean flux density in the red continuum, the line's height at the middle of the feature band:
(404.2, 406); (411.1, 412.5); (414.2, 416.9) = 0.06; 60.3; 62.4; 61.7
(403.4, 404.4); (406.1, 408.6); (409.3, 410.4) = -0.26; 59.7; 54.9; 56.9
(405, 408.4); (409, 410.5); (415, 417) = 0.12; 61.7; 61.1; 61.5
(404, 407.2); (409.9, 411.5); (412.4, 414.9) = 0.23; 61.9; 62.6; 62.4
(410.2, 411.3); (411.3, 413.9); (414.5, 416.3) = -0.16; 53.9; 61.2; 56.8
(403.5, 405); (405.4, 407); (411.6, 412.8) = -0.03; 60.9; 60.9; 60.9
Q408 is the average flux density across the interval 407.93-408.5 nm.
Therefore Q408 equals 60.8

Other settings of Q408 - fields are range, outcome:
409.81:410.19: 51.2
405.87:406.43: 65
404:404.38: 58.8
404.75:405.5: 60.5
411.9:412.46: 59.4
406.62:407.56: 63.8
